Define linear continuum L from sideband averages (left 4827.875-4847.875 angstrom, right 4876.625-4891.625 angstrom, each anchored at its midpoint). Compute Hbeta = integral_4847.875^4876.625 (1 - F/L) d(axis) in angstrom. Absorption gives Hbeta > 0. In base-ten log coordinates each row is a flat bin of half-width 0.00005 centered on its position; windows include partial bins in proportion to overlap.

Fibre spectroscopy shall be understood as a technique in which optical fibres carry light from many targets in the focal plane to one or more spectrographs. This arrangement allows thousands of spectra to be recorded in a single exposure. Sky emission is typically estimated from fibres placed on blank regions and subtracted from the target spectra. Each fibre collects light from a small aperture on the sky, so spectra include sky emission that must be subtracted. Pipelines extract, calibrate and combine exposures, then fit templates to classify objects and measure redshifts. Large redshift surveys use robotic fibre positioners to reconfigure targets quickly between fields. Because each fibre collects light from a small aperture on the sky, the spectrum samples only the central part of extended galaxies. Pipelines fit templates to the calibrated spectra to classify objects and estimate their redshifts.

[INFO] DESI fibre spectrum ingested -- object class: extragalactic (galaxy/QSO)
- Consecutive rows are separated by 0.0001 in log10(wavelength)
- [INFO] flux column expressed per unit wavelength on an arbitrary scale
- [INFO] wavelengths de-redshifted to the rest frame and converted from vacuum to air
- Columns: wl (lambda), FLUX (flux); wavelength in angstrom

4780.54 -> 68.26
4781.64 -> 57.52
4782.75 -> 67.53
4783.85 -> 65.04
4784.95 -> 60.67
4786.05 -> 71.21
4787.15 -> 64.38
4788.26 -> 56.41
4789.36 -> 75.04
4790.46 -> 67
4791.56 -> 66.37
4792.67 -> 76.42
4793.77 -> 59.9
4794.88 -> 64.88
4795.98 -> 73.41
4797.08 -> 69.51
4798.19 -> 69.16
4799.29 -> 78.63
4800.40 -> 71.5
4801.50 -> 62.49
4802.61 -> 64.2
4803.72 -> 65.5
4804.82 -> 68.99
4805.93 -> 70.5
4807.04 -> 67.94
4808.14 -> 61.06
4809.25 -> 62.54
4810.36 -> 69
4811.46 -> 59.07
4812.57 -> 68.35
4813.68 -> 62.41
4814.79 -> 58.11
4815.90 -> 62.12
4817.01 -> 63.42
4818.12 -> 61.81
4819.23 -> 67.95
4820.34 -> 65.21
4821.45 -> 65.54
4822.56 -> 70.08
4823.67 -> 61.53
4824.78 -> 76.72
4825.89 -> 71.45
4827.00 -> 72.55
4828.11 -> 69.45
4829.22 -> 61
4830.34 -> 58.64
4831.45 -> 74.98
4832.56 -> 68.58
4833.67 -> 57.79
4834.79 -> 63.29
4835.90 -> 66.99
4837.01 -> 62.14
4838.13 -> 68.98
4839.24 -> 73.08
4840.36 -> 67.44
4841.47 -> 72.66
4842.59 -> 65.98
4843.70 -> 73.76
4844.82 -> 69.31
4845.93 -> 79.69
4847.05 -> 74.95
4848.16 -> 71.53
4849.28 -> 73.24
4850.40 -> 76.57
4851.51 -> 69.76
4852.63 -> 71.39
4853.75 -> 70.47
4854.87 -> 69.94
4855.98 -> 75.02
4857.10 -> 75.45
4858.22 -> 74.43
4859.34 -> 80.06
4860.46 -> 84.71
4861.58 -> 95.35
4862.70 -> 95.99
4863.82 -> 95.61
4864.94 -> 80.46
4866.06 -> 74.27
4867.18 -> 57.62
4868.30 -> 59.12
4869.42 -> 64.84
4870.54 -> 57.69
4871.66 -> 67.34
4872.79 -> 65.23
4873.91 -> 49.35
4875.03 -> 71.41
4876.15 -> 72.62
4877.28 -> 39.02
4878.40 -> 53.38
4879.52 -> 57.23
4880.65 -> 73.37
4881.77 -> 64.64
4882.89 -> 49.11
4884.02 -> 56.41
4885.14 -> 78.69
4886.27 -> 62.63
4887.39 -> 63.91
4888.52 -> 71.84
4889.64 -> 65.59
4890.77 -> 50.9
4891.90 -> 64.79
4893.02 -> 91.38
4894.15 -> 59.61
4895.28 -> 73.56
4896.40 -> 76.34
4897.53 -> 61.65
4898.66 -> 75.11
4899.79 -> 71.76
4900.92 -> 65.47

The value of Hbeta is -3.92 angstrom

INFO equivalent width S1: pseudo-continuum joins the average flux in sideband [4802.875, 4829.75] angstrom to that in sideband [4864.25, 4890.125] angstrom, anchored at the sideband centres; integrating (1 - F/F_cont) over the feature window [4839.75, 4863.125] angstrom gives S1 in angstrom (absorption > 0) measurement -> -4.0 angstrom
